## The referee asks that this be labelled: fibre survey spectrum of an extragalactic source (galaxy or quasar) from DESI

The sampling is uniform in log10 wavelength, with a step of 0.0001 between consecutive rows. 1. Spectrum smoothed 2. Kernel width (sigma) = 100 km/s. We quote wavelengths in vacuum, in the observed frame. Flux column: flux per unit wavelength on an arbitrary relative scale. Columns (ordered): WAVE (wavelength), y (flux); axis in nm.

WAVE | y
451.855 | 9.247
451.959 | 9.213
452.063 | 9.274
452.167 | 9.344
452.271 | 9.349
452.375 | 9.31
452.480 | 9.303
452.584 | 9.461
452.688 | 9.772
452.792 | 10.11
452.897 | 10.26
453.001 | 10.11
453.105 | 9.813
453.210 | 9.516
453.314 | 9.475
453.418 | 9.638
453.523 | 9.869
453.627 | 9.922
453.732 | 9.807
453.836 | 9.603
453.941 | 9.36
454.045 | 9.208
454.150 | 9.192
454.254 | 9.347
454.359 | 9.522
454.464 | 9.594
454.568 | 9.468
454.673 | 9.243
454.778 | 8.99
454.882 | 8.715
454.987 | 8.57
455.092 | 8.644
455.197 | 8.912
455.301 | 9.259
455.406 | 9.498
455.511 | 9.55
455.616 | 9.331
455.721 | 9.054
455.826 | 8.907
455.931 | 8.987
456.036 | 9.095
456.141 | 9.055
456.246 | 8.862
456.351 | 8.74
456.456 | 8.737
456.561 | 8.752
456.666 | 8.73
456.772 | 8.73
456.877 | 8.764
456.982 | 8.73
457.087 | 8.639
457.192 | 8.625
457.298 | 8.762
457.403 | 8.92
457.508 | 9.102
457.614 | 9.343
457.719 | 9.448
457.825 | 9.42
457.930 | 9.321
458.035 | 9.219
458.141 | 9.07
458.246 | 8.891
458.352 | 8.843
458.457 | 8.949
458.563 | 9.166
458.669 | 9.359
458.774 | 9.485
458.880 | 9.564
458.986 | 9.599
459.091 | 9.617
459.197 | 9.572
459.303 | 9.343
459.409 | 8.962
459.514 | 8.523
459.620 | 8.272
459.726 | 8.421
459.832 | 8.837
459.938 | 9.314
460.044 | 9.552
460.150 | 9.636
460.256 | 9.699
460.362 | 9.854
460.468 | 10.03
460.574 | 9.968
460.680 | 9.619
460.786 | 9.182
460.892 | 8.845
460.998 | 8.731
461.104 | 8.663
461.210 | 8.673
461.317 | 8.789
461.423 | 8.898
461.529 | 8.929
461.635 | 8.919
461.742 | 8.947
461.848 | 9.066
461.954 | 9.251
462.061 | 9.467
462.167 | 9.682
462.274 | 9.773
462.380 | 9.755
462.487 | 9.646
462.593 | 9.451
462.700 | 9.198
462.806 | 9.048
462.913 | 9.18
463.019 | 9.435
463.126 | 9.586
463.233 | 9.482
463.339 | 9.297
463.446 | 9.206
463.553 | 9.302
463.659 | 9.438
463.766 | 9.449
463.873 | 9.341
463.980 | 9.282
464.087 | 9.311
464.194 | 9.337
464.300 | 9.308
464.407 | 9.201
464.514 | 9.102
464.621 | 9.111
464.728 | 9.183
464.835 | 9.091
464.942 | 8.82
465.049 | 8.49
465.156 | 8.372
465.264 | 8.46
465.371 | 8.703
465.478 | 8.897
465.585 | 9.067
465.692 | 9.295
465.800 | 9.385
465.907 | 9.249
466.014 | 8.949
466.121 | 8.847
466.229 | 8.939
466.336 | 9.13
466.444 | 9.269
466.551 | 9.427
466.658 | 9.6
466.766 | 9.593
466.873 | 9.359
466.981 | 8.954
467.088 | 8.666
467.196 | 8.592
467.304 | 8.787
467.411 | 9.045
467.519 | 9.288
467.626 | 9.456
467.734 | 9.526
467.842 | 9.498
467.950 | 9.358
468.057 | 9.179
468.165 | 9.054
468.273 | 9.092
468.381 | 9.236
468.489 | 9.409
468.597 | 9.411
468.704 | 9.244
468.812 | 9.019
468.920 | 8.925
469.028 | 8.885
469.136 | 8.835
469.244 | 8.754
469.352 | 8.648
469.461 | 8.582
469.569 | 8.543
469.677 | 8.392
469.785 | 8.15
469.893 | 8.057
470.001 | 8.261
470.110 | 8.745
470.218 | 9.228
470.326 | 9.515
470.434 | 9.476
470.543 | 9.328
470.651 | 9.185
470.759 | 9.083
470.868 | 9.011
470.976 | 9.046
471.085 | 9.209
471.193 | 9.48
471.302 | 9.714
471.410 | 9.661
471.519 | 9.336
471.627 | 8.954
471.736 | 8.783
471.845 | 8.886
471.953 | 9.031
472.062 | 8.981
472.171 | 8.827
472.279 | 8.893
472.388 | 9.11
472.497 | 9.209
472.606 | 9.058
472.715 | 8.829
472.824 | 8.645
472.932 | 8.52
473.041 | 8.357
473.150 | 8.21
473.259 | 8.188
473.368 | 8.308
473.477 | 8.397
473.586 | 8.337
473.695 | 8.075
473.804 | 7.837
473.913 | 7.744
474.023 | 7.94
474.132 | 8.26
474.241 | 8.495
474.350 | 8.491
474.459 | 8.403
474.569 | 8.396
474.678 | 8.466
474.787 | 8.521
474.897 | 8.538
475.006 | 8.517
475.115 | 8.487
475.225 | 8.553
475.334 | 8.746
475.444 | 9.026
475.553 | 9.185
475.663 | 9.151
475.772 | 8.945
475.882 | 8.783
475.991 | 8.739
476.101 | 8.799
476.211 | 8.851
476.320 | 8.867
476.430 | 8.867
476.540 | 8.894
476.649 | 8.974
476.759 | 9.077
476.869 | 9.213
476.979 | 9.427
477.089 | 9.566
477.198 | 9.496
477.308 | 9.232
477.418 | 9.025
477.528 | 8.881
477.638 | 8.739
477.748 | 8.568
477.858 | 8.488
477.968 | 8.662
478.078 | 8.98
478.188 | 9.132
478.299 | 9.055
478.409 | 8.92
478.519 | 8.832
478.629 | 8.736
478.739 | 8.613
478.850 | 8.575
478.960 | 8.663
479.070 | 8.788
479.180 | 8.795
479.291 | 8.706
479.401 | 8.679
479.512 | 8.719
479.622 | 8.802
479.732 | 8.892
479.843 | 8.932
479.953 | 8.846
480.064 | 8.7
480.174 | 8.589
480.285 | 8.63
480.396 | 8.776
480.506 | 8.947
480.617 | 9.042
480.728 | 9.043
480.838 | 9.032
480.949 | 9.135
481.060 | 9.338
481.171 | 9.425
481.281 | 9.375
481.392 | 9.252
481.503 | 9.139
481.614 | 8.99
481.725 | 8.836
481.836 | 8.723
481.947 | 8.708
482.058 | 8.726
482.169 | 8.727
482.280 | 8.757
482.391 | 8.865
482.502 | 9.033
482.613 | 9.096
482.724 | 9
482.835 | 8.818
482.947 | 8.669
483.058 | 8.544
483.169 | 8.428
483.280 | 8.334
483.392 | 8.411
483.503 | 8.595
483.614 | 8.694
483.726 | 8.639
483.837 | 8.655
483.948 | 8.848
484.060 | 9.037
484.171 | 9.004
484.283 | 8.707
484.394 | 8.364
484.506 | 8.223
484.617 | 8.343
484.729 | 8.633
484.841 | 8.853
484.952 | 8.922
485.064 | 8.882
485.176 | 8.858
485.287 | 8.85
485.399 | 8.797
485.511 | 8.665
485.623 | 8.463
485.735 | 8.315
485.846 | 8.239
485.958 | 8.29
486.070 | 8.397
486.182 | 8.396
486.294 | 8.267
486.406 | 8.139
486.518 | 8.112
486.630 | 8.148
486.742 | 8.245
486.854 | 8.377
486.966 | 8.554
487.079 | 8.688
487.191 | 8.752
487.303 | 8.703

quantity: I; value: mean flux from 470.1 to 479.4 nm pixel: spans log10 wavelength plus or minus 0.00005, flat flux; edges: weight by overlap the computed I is 8.83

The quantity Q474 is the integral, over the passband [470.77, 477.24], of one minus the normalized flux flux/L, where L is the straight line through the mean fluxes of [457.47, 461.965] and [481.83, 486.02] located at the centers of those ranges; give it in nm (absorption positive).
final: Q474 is 0.072 nm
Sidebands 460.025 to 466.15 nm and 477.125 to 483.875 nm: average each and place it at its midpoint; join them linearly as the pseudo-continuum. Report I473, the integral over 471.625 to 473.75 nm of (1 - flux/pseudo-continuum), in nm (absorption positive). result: 0.080 nm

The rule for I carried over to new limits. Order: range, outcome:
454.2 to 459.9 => 9.06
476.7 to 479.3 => 8.93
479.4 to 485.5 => 8.82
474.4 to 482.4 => 8.87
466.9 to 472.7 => 9.03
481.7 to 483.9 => 8.71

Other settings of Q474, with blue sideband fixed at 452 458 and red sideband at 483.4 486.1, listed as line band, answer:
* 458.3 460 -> 0.008 nm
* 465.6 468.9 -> -0.072 nm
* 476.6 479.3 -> -0.047 nm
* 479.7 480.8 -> -0.014 nm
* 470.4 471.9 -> -0.051 nm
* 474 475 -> 0.049 nm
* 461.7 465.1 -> -0.081 nm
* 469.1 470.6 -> 0.032 nm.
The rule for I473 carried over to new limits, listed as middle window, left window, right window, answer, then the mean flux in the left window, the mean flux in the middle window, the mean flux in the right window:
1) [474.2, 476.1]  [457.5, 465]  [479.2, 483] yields 0.07 nm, 9.25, 8.68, 8.91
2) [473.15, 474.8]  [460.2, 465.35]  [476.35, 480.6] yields 0.13 nm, 9.22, 8.25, 8.88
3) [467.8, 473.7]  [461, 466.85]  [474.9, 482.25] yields 0.08 nm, 9.17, 8.92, 8.9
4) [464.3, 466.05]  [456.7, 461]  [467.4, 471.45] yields 0.03 nm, 9.17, 8.97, 9.06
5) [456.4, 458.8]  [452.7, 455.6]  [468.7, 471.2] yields 0.09 nm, 9.45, 9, 8.88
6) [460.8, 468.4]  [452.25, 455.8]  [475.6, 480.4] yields 0.03 nm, 9.43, 9.15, 8.88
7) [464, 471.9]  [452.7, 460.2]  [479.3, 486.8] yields -0.05 nm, 9.2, 9.06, 8.72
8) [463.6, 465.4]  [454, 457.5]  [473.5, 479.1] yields -0.04 nm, 9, 9.06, 8.73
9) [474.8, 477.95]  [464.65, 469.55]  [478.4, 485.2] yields 0.00 nm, 9.05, 8.91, 8.8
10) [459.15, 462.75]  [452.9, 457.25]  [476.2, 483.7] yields -0.04 nm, 9.2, 9.22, 8.88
